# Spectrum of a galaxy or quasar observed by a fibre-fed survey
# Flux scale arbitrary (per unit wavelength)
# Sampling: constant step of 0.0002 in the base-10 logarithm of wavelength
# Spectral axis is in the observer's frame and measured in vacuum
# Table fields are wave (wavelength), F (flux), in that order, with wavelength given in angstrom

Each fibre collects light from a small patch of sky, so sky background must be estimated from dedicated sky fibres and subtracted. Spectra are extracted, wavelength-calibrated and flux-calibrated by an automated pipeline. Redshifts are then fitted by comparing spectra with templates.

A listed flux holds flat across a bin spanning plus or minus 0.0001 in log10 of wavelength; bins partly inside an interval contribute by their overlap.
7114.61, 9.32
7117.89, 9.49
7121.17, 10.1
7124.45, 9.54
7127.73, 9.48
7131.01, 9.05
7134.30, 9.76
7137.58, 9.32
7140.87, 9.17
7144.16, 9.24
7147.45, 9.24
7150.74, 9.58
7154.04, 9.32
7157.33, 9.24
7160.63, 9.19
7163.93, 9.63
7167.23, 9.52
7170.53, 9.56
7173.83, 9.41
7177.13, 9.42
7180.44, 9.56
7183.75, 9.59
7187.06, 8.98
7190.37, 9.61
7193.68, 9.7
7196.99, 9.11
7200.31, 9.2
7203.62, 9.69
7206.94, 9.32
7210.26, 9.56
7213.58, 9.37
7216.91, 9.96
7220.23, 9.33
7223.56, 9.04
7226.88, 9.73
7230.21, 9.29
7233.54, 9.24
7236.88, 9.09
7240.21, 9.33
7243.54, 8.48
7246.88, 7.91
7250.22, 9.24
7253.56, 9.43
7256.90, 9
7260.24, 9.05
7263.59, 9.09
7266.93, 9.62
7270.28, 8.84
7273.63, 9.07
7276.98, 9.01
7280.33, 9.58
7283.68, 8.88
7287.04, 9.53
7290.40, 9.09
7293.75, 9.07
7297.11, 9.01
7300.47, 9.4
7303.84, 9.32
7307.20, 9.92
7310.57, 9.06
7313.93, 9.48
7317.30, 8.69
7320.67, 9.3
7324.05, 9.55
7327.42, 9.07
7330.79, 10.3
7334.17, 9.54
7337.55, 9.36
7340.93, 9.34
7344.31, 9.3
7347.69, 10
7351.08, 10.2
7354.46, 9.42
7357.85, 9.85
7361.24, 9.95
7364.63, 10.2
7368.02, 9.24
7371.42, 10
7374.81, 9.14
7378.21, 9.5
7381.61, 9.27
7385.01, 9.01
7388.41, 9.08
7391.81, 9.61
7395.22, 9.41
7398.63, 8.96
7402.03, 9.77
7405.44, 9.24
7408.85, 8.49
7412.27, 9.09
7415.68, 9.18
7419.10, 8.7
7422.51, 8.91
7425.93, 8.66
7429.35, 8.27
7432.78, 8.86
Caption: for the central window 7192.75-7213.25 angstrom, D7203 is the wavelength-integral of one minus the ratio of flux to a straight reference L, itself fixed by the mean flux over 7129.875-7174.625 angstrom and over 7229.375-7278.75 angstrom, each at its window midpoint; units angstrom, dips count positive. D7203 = -0.5 angstrom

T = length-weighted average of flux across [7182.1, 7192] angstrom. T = 9.39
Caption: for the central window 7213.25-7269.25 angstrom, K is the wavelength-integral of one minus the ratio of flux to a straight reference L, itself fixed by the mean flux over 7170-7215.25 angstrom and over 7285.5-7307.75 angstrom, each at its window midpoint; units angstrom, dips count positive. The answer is 1.15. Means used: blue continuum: 9.43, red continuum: 9.3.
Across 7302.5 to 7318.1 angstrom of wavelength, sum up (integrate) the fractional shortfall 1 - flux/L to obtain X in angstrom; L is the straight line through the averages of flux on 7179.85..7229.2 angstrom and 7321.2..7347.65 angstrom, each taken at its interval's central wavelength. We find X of 0.3 angstrom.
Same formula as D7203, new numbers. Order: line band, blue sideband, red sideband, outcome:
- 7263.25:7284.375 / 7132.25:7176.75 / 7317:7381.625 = 0.8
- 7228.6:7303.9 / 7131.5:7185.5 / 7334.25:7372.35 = 3.7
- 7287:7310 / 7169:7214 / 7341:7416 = 0.3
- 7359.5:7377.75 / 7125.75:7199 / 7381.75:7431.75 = -1.2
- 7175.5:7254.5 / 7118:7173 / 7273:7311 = 0.5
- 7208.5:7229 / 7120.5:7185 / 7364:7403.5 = -0.1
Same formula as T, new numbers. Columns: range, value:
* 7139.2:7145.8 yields 9.2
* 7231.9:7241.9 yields 9.22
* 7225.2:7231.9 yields 9.52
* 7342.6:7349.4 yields 9.65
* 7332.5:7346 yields 9.39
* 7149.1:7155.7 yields 9.45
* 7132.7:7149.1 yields 9.35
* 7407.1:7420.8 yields 8.86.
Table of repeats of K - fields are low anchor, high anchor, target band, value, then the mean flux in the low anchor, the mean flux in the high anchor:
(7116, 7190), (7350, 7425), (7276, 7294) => 0.34 angstrom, 9.43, 9.36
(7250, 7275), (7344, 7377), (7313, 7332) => 0.29 angstrom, 9.16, 9.74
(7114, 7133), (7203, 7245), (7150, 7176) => 0.04 angstrom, 9.51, 9.34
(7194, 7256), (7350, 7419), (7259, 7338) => 0.30 angstrom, 9.25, 9.41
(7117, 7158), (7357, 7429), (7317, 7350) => -0.65 angstrom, 9.43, 9.27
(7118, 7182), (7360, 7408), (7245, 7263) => 0.97 angstrom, 9.44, 9.43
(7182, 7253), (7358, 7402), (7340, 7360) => -0.57 angstrom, 9.28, 9.47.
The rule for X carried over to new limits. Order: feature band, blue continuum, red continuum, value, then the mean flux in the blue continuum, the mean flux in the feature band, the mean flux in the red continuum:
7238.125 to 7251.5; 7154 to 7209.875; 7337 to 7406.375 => 1.0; 9.42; 8.74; 9.52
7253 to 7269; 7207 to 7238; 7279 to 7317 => 0.2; 9.4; 9.22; 9.28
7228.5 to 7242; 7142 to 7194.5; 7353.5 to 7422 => 0.2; 9.42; 9.23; 9.35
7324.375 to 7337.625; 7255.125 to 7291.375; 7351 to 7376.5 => -0.1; 9.16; 9.59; 9.72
